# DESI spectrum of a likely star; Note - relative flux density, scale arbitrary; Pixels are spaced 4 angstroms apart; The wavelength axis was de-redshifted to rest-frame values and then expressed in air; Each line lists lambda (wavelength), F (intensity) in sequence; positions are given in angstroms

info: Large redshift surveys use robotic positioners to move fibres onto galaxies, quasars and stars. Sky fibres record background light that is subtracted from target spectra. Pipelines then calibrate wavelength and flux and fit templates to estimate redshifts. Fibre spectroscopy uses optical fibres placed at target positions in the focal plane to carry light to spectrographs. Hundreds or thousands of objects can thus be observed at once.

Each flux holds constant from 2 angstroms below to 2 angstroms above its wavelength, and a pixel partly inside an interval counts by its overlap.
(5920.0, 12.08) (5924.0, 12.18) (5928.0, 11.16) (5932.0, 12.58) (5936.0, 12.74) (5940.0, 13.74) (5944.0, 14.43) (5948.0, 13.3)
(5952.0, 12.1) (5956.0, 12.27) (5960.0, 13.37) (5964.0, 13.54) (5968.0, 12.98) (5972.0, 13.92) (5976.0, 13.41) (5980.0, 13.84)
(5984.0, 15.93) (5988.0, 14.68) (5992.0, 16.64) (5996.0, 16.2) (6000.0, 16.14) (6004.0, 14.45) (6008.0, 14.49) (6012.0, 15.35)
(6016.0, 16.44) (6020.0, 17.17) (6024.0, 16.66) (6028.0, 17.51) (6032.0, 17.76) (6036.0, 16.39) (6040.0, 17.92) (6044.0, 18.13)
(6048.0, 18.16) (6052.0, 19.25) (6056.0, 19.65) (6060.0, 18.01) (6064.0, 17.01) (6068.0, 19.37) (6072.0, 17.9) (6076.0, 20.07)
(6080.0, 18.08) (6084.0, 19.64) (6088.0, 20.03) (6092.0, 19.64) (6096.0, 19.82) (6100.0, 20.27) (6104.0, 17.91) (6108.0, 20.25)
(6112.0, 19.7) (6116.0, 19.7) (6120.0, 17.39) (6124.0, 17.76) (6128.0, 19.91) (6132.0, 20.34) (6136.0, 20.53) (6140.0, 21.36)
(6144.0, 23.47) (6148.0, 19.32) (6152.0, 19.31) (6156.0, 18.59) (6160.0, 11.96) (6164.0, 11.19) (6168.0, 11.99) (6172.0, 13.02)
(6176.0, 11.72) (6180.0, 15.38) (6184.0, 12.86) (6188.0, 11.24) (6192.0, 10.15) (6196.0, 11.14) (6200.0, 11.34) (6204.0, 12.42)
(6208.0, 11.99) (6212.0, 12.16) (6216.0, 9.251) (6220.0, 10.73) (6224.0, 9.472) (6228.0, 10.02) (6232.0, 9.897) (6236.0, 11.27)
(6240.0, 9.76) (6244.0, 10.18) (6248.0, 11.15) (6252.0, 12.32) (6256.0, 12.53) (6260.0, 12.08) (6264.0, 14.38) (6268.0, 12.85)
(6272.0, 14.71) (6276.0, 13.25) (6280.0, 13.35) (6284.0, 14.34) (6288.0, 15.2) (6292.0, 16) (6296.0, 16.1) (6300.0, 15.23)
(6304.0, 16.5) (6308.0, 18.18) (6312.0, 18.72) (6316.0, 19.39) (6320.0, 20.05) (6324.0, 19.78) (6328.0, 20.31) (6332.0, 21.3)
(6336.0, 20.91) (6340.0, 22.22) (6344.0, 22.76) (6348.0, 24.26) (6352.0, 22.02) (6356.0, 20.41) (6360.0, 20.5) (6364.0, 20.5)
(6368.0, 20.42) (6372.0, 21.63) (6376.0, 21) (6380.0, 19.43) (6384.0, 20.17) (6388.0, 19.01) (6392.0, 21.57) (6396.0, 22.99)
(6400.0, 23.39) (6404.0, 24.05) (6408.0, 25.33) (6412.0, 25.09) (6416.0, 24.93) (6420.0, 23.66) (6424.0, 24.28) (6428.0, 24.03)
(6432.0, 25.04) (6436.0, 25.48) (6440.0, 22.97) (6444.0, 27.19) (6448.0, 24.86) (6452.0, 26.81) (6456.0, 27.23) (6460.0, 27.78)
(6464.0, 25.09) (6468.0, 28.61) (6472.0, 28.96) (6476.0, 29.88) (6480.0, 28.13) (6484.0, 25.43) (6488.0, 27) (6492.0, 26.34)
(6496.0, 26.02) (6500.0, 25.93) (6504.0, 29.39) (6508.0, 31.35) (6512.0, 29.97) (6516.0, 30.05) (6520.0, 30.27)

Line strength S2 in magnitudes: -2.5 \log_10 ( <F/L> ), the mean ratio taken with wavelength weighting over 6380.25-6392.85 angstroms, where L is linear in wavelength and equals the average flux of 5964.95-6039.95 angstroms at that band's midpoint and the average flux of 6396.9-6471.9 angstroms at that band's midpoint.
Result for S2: 0.21 mag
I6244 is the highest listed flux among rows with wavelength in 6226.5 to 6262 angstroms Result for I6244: 12.53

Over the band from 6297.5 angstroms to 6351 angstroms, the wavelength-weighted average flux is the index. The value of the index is 20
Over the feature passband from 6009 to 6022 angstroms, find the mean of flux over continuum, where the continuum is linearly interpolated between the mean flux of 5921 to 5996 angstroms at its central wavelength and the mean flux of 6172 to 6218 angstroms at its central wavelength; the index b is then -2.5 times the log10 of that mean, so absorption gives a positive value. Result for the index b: -0.23 mag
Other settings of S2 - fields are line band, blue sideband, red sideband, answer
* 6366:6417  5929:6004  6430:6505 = 0.12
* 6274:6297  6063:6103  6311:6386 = 0.36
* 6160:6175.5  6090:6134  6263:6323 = 0.46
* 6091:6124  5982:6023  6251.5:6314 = -0.24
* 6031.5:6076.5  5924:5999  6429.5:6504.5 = -0.14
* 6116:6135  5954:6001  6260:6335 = -0.23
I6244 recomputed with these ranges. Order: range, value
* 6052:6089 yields 20.07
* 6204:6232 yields 12.42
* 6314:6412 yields 25.33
